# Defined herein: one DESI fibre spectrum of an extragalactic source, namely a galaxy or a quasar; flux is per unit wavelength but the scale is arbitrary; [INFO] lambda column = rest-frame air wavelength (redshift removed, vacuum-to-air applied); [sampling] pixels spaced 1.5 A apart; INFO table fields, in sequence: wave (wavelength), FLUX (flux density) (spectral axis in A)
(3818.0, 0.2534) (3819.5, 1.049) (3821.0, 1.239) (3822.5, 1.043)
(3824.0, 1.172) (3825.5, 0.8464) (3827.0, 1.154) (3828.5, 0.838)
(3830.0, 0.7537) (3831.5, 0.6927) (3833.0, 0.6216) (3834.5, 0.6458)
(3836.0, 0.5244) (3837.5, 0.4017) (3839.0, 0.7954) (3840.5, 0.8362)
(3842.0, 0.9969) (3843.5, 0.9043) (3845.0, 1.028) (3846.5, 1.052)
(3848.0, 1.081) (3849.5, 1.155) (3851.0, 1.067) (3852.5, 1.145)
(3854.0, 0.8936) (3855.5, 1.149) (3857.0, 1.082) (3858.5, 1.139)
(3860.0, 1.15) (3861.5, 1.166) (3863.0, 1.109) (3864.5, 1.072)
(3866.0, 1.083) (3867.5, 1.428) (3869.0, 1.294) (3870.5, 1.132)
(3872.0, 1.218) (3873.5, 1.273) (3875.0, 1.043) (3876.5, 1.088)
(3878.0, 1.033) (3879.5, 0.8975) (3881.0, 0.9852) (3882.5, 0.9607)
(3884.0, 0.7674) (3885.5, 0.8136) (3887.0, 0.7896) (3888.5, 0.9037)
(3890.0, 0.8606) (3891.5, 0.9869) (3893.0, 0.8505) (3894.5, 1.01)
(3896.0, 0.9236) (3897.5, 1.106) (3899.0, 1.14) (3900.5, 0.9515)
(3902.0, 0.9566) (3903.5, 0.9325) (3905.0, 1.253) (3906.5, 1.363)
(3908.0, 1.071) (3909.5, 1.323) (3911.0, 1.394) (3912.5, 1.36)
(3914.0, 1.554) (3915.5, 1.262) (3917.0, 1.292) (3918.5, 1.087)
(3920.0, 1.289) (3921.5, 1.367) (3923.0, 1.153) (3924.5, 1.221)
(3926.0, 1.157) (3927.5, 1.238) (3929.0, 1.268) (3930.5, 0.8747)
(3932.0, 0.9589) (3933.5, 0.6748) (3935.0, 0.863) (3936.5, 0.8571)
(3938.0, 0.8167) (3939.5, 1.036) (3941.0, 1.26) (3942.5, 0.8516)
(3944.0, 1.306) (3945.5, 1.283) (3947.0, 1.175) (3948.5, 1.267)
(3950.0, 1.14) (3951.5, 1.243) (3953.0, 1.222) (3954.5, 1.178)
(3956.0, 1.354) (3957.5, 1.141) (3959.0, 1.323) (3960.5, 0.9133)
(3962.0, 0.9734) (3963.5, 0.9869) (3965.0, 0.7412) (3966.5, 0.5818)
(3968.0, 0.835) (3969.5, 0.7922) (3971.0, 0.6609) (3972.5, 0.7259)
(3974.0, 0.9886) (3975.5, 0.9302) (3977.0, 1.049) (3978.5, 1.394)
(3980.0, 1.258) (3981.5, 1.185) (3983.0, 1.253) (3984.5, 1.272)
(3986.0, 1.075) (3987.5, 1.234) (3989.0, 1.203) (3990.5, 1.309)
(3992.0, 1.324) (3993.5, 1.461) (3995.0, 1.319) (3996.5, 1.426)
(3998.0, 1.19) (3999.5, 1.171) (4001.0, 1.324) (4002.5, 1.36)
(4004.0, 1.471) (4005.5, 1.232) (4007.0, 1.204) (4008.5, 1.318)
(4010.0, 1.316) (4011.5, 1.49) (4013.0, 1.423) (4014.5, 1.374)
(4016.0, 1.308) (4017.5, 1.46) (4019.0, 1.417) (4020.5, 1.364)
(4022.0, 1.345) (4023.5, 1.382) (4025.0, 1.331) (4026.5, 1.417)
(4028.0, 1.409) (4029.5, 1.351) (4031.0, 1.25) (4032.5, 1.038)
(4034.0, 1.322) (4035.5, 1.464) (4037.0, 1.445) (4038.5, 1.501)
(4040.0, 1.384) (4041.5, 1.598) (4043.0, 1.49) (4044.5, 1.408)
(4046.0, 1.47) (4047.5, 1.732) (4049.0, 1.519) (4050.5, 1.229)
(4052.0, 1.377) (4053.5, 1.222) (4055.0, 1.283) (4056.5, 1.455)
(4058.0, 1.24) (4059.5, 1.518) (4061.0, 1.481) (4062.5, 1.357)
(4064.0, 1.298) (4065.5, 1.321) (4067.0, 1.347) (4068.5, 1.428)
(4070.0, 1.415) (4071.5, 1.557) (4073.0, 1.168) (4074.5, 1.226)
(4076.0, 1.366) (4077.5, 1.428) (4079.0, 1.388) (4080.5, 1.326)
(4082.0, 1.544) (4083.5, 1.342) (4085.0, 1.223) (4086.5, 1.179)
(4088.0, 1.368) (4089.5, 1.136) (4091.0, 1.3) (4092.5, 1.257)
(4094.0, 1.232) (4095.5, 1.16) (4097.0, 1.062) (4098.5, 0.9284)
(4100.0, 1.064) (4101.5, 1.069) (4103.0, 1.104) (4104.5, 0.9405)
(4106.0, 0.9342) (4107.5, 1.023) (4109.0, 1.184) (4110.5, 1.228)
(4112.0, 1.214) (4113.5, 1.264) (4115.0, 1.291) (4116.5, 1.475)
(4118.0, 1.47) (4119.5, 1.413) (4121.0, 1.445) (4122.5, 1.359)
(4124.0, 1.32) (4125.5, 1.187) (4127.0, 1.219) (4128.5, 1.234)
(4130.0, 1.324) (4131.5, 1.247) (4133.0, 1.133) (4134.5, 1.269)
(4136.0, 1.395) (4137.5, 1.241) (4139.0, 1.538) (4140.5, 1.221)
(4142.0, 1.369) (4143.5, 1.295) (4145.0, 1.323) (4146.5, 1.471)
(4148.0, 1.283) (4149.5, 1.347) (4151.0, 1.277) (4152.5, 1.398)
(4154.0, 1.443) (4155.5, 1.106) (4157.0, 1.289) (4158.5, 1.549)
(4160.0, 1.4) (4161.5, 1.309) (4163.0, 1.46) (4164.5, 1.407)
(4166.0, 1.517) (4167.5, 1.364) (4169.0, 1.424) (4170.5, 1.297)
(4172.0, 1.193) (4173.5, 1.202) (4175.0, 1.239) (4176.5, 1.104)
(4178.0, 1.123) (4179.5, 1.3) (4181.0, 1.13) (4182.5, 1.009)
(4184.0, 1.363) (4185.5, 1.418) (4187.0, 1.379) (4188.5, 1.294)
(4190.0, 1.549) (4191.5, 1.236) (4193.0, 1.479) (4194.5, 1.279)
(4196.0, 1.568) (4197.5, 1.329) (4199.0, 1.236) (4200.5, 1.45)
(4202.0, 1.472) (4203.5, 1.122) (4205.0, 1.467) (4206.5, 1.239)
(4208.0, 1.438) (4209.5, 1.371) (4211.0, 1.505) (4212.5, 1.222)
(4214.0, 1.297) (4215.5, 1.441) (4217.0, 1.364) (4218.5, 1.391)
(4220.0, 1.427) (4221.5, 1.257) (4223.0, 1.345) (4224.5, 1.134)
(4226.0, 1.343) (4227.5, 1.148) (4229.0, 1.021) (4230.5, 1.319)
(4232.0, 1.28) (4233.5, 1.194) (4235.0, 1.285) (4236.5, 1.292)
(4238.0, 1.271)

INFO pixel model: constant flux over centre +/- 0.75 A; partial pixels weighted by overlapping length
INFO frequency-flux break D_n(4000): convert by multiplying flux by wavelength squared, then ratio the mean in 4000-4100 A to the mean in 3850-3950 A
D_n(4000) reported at 1.3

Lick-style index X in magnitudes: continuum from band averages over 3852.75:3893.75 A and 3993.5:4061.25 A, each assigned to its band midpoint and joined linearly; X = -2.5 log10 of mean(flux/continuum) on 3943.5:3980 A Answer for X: 0.17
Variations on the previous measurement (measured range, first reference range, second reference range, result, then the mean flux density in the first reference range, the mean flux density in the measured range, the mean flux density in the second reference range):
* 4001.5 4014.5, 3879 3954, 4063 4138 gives -0.15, 1.09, 1.35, 1.26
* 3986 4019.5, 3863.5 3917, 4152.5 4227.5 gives -0.13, 1.09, 1.33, 1.33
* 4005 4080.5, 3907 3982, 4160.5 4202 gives -0.16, 1.1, 1.38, 1.32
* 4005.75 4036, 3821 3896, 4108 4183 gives -0.16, 0.98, 1.35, 1.31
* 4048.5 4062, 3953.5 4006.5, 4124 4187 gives -0.14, 1.13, 1.37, 1.3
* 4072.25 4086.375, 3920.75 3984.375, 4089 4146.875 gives -0.11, 1.06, 1.33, 1.24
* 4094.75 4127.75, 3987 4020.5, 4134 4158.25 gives 0.12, 1.33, 1.2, 1.33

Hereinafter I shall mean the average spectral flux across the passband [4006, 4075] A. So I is 1.38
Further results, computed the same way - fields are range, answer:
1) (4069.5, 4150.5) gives 1.27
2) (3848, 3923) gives 1.11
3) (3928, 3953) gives 1.06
